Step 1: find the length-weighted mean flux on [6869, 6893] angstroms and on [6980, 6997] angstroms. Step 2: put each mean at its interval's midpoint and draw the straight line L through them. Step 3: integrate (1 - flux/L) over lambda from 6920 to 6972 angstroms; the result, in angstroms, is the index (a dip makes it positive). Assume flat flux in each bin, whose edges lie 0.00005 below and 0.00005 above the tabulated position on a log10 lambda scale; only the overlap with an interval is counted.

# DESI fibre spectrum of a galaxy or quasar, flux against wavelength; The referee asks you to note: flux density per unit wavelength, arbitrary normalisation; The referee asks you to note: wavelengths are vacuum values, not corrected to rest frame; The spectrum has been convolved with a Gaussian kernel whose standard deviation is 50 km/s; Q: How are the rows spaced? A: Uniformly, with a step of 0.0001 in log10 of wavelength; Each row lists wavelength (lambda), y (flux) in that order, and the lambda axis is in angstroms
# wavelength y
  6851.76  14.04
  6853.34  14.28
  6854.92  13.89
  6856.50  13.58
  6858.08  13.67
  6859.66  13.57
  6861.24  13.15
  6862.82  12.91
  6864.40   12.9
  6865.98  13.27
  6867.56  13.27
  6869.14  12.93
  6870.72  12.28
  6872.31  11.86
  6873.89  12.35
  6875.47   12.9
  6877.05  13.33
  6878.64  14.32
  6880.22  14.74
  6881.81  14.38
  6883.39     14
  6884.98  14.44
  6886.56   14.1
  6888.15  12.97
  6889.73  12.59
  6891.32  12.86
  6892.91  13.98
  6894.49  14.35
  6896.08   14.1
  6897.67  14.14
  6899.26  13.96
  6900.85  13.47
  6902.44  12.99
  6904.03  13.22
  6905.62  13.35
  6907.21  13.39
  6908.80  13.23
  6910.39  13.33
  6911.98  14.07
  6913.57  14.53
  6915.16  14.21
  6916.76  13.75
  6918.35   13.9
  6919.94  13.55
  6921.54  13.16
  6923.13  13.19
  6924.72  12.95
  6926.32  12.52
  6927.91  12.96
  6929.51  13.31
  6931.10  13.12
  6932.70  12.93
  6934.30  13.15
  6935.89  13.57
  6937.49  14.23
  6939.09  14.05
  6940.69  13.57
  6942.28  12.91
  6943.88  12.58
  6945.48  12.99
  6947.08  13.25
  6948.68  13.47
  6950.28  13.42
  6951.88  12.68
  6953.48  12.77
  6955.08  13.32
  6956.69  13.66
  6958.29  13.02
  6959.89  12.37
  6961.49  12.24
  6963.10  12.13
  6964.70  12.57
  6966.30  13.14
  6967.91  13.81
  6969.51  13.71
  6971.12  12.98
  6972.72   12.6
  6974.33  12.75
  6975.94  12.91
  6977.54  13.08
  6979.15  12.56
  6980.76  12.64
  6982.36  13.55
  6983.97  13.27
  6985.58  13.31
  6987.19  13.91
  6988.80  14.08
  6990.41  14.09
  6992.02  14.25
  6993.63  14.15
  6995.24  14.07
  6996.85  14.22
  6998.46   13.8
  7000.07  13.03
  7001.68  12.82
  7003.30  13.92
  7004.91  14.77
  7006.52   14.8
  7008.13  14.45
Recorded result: 1.9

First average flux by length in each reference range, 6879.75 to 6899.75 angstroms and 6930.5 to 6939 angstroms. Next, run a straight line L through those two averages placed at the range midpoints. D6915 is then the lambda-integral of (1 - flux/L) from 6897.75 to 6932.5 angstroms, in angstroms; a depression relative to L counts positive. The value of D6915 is 0.50 angstroms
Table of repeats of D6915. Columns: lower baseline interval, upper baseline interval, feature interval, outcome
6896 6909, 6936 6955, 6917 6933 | 0.2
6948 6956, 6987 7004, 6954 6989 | 1.0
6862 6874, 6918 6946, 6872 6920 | -2.5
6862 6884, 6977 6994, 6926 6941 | 0.0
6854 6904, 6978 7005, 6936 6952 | 0.2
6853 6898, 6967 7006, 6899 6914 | 0.0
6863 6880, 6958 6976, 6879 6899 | -1.4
